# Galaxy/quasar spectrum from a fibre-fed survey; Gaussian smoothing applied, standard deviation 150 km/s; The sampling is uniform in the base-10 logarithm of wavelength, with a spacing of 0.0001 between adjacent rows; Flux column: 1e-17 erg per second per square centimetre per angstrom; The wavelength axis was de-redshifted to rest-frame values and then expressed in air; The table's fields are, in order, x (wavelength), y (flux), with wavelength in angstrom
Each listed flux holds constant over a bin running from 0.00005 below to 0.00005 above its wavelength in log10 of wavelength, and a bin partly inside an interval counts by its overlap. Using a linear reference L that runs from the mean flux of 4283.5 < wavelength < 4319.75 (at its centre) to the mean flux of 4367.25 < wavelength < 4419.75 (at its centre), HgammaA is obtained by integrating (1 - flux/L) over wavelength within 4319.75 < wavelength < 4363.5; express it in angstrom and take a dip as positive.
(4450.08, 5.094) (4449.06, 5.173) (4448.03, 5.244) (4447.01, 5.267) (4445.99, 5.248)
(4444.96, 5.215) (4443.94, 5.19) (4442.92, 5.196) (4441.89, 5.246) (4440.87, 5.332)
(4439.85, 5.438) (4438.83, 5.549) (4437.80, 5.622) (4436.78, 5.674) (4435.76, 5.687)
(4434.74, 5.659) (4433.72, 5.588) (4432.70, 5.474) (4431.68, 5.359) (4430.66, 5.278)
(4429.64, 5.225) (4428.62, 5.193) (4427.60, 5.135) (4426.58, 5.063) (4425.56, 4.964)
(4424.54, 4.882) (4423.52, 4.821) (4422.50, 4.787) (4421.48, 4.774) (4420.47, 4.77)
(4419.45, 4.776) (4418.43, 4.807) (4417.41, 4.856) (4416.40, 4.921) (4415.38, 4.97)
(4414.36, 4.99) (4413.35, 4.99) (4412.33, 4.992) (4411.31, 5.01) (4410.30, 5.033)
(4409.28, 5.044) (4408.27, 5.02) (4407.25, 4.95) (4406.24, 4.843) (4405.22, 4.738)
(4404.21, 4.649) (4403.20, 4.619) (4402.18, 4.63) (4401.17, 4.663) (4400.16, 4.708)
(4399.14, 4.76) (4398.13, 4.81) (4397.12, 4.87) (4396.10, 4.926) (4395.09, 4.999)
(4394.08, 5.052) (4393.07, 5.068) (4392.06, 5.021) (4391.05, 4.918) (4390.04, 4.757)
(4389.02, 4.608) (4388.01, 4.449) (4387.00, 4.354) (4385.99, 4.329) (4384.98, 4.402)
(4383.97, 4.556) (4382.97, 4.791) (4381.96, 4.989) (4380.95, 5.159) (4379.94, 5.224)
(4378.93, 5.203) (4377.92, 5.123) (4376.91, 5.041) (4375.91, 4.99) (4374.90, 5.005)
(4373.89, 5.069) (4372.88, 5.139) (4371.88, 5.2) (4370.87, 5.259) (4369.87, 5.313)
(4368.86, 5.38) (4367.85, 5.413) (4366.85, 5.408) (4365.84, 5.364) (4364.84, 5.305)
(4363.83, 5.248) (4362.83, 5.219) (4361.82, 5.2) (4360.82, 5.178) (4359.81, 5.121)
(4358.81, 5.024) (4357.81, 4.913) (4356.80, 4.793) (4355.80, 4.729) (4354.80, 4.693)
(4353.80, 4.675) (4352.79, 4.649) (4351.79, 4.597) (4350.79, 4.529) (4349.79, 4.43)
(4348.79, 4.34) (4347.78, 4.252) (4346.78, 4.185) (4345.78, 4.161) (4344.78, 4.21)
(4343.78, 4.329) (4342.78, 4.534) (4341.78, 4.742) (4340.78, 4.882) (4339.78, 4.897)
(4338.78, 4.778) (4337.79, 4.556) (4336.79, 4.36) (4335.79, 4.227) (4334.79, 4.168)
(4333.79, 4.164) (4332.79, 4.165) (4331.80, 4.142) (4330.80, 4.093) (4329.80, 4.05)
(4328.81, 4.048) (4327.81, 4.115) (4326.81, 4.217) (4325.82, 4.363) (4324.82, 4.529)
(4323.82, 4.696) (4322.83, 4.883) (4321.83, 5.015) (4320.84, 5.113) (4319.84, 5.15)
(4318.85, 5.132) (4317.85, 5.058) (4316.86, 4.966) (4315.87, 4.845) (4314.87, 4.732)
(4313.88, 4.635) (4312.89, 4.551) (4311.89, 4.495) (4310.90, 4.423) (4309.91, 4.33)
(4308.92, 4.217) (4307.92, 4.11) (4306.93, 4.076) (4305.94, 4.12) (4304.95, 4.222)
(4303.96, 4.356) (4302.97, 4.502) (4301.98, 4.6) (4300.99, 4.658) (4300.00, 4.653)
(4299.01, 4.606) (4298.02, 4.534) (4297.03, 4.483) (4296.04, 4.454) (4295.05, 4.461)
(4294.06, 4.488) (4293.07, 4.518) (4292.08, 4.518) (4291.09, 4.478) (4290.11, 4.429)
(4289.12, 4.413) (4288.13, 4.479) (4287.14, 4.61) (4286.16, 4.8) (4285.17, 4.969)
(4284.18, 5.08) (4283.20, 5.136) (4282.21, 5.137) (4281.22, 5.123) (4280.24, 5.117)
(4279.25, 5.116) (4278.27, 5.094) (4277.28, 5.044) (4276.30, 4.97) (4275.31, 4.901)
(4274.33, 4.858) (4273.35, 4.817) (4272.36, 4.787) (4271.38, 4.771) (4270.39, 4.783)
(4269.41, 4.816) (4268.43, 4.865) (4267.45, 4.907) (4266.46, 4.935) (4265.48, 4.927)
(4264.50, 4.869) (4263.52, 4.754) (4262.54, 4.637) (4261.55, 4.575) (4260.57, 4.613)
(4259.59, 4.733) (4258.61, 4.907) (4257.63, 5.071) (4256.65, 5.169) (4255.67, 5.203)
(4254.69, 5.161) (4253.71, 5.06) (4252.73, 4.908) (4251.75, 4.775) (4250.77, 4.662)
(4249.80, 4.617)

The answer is 1.4 angstrom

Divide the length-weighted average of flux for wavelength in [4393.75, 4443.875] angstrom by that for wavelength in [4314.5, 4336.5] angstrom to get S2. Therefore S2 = 1.11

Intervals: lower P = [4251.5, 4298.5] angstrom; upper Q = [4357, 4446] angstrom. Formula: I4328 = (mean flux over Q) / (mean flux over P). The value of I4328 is 1.05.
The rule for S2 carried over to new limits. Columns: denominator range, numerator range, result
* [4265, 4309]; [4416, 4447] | 1.11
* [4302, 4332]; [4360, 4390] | 1.11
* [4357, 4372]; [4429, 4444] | 1.04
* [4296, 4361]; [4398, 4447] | 1.12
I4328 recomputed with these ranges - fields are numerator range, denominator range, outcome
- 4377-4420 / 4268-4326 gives 1.03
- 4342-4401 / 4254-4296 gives 1.01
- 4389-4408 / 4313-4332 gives 1.04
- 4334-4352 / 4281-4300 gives 0.95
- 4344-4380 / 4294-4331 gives 1.09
